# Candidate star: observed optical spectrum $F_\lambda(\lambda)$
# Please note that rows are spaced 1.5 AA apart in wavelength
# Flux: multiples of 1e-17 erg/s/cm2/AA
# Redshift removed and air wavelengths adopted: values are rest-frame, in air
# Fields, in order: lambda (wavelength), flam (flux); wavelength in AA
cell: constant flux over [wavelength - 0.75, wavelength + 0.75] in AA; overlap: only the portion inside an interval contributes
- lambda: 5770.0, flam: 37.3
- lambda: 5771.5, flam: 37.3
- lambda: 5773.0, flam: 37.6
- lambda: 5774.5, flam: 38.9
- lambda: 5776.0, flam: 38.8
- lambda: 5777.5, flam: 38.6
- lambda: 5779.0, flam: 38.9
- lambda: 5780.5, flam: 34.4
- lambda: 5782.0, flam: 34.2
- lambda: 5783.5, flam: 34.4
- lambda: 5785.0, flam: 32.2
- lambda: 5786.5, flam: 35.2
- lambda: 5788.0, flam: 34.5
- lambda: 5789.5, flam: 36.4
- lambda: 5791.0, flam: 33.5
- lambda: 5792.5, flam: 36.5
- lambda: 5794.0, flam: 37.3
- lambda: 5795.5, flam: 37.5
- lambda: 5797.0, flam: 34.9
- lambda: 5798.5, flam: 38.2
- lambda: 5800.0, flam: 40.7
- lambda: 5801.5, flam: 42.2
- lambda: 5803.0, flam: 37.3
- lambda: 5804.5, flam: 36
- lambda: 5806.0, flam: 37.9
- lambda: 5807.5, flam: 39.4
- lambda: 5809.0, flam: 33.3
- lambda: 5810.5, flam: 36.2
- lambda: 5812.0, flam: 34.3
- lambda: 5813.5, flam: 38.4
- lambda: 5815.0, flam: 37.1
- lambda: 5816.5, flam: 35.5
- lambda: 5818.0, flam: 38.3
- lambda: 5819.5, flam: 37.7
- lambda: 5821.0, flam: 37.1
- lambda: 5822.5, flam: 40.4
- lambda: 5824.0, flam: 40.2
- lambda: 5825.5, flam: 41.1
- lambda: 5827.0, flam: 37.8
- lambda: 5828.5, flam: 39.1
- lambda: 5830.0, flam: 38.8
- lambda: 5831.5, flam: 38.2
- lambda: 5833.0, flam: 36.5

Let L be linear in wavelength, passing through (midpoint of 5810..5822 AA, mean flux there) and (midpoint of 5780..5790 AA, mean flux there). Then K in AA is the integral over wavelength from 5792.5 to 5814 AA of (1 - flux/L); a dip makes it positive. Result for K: -0.9 AA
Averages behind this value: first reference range 34.4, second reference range 36.9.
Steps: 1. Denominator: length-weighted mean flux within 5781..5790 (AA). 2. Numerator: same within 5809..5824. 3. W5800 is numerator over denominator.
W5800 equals 1.1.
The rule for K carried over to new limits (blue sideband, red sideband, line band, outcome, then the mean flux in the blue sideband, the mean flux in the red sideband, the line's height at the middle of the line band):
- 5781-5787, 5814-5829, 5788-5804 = -0.85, 34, 38.4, 35.4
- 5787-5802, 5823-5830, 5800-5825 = 0.46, 37.1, 39.5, 38.4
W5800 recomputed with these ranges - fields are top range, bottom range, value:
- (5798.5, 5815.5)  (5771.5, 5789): 1.04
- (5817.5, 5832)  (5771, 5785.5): 1.06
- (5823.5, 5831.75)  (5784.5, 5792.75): 1.13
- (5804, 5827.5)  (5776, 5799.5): 1.05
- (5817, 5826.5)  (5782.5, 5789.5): 1.14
